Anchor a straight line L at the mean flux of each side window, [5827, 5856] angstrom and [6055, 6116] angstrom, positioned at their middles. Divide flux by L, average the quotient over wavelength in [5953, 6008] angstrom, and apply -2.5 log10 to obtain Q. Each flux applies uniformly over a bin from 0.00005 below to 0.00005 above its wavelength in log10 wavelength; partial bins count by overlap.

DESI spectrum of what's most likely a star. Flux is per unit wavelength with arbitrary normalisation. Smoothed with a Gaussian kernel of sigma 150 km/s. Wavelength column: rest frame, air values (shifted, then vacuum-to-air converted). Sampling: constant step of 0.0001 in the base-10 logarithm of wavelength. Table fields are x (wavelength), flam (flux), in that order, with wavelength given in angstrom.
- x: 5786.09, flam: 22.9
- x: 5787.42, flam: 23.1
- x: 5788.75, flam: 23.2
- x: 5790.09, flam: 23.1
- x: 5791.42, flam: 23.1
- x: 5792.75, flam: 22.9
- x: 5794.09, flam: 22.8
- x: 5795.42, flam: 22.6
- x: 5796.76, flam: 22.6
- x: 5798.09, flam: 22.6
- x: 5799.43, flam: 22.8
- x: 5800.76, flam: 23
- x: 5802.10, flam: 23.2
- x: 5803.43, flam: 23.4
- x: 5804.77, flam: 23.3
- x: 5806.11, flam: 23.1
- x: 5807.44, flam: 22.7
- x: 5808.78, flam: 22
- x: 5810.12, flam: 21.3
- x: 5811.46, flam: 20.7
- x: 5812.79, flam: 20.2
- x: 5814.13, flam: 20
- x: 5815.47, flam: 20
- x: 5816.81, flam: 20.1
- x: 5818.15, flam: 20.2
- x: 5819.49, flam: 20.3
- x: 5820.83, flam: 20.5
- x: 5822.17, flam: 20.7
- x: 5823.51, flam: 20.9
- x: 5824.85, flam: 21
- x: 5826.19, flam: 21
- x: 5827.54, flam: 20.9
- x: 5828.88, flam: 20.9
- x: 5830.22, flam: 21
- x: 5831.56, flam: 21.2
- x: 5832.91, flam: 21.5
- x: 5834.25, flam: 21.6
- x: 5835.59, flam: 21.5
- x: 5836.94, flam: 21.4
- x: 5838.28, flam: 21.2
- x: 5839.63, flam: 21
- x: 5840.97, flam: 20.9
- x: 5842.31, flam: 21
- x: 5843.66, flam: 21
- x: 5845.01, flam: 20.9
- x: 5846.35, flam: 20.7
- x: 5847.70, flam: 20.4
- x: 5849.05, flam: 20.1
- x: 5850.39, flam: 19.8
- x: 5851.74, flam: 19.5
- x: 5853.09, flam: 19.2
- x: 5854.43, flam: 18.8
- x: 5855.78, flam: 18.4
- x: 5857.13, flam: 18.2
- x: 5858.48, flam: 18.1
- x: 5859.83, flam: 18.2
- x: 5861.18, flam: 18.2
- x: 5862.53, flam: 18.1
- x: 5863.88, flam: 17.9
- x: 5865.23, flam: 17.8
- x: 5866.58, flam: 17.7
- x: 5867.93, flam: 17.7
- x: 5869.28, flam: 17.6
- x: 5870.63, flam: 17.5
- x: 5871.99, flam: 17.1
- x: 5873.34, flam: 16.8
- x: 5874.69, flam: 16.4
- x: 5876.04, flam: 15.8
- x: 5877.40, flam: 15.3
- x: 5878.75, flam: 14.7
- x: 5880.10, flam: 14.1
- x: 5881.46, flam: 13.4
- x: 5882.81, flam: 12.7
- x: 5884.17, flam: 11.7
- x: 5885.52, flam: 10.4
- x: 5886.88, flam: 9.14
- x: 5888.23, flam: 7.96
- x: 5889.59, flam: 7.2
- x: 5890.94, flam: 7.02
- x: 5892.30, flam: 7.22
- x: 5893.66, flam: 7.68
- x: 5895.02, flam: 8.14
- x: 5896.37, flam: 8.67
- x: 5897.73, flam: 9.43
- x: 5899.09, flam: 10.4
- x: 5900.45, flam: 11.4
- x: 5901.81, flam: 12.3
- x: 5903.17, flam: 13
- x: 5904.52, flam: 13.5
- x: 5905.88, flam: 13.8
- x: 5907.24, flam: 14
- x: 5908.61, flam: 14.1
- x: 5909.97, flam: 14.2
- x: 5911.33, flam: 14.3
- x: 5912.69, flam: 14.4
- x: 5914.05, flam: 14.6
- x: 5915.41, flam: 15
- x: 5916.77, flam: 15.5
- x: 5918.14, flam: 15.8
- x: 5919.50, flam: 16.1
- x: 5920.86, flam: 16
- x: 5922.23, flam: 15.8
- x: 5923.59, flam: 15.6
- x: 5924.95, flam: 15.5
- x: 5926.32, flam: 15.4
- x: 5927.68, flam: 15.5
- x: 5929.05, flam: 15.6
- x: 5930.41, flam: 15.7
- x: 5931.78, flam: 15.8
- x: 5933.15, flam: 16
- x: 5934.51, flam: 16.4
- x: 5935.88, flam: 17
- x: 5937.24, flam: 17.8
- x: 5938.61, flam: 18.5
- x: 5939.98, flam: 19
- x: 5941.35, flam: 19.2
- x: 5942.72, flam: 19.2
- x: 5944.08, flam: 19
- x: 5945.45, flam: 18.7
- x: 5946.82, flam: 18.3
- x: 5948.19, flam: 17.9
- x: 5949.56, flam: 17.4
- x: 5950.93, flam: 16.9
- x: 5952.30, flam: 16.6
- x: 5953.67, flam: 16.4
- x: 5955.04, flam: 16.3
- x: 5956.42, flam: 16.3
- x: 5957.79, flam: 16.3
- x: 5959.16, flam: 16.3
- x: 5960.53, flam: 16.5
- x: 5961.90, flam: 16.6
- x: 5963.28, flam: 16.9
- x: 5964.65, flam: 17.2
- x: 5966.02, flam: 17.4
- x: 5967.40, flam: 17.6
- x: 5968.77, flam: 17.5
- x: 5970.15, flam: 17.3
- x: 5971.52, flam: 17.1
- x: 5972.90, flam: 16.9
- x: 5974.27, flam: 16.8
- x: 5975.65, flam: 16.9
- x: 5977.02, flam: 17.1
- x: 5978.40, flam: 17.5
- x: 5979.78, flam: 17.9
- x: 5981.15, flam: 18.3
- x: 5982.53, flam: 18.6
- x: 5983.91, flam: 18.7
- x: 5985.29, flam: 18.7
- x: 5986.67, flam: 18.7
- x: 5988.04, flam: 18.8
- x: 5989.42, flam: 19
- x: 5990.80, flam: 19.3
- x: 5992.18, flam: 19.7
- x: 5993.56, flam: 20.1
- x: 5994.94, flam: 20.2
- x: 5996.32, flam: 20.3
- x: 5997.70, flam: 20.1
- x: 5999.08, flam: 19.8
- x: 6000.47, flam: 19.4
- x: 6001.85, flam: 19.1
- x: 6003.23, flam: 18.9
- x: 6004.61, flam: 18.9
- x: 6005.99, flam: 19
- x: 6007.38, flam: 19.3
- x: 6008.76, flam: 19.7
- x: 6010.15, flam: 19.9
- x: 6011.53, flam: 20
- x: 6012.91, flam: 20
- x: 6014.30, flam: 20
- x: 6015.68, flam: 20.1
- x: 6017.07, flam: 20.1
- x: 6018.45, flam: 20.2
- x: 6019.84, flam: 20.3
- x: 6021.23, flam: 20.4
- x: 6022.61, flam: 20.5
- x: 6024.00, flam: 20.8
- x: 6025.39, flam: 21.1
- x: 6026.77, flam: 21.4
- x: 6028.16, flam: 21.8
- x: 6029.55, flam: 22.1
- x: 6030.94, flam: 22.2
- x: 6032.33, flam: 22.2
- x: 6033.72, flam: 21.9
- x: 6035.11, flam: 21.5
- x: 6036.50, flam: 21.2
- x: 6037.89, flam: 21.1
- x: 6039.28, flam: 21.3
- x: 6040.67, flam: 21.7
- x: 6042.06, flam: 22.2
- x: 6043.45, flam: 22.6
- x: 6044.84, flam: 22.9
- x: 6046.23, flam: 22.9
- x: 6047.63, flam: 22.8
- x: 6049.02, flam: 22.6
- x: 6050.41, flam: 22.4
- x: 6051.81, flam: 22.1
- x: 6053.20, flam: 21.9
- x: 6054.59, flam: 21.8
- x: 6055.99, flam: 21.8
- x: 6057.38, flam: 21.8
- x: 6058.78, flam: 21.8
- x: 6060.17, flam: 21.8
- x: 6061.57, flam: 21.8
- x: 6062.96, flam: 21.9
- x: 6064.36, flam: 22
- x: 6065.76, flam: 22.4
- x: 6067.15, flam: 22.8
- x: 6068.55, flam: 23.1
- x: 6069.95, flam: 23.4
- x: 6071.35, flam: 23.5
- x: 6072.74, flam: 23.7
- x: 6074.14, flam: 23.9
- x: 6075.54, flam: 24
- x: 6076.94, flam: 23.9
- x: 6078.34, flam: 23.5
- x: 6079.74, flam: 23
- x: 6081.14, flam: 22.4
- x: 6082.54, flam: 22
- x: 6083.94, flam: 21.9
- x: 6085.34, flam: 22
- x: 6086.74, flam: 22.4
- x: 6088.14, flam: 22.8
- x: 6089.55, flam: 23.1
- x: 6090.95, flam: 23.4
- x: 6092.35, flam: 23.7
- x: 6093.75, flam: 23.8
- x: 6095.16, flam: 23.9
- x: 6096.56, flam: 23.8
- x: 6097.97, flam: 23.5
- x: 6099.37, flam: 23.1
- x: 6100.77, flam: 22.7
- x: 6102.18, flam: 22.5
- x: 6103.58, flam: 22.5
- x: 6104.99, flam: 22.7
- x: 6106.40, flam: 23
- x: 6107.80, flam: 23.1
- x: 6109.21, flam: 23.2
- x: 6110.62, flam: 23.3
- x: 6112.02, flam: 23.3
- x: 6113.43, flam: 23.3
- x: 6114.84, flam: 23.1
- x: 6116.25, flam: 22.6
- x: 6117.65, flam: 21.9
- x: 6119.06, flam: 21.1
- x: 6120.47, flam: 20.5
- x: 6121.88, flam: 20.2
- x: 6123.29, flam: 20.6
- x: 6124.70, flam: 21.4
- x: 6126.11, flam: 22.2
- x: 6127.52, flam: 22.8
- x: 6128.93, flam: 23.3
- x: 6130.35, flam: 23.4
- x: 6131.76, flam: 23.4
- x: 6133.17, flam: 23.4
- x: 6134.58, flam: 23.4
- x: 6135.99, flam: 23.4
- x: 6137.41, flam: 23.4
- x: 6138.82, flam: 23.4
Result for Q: 0.21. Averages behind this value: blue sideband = 20.6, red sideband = 22.9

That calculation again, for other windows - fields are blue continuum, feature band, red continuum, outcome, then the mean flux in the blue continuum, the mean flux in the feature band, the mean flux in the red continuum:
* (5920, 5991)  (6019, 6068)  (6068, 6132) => -0.06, 17.2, 21.8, 22.8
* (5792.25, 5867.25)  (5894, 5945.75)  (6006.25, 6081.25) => 0.38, 20.7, 14.9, 21.8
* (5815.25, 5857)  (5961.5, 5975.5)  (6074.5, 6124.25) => 0.25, 20.5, 17.1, 22.7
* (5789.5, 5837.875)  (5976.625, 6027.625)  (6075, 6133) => 0.15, 21.7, 19.5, 22.7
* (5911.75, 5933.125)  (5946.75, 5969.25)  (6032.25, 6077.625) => 0.03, 15.5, 16.9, 22.4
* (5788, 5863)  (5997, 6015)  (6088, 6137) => 0.13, 21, 19.5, 22.8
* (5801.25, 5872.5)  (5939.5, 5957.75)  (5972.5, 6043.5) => 0.13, 20.2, 17.7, 19.9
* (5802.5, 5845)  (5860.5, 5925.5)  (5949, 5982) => 0.36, 21.2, 13.7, 17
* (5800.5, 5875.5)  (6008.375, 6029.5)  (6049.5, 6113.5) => 0.08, 20.1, 20.5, 22.8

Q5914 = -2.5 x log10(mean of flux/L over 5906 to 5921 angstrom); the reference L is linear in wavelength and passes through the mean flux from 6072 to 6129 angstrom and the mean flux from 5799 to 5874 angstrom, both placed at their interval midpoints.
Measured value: 0.377 mag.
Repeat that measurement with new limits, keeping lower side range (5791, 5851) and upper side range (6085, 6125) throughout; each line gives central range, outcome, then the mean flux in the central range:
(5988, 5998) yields 0.13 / 19.7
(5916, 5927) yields 0.36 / 15.7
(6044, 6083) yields -0.01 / 22.6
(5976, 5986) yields 0.22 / 18.1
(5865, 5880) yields 0.29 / 16.6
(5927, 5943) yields 0.27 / 17.1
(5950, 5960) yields 0.31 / 16.5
